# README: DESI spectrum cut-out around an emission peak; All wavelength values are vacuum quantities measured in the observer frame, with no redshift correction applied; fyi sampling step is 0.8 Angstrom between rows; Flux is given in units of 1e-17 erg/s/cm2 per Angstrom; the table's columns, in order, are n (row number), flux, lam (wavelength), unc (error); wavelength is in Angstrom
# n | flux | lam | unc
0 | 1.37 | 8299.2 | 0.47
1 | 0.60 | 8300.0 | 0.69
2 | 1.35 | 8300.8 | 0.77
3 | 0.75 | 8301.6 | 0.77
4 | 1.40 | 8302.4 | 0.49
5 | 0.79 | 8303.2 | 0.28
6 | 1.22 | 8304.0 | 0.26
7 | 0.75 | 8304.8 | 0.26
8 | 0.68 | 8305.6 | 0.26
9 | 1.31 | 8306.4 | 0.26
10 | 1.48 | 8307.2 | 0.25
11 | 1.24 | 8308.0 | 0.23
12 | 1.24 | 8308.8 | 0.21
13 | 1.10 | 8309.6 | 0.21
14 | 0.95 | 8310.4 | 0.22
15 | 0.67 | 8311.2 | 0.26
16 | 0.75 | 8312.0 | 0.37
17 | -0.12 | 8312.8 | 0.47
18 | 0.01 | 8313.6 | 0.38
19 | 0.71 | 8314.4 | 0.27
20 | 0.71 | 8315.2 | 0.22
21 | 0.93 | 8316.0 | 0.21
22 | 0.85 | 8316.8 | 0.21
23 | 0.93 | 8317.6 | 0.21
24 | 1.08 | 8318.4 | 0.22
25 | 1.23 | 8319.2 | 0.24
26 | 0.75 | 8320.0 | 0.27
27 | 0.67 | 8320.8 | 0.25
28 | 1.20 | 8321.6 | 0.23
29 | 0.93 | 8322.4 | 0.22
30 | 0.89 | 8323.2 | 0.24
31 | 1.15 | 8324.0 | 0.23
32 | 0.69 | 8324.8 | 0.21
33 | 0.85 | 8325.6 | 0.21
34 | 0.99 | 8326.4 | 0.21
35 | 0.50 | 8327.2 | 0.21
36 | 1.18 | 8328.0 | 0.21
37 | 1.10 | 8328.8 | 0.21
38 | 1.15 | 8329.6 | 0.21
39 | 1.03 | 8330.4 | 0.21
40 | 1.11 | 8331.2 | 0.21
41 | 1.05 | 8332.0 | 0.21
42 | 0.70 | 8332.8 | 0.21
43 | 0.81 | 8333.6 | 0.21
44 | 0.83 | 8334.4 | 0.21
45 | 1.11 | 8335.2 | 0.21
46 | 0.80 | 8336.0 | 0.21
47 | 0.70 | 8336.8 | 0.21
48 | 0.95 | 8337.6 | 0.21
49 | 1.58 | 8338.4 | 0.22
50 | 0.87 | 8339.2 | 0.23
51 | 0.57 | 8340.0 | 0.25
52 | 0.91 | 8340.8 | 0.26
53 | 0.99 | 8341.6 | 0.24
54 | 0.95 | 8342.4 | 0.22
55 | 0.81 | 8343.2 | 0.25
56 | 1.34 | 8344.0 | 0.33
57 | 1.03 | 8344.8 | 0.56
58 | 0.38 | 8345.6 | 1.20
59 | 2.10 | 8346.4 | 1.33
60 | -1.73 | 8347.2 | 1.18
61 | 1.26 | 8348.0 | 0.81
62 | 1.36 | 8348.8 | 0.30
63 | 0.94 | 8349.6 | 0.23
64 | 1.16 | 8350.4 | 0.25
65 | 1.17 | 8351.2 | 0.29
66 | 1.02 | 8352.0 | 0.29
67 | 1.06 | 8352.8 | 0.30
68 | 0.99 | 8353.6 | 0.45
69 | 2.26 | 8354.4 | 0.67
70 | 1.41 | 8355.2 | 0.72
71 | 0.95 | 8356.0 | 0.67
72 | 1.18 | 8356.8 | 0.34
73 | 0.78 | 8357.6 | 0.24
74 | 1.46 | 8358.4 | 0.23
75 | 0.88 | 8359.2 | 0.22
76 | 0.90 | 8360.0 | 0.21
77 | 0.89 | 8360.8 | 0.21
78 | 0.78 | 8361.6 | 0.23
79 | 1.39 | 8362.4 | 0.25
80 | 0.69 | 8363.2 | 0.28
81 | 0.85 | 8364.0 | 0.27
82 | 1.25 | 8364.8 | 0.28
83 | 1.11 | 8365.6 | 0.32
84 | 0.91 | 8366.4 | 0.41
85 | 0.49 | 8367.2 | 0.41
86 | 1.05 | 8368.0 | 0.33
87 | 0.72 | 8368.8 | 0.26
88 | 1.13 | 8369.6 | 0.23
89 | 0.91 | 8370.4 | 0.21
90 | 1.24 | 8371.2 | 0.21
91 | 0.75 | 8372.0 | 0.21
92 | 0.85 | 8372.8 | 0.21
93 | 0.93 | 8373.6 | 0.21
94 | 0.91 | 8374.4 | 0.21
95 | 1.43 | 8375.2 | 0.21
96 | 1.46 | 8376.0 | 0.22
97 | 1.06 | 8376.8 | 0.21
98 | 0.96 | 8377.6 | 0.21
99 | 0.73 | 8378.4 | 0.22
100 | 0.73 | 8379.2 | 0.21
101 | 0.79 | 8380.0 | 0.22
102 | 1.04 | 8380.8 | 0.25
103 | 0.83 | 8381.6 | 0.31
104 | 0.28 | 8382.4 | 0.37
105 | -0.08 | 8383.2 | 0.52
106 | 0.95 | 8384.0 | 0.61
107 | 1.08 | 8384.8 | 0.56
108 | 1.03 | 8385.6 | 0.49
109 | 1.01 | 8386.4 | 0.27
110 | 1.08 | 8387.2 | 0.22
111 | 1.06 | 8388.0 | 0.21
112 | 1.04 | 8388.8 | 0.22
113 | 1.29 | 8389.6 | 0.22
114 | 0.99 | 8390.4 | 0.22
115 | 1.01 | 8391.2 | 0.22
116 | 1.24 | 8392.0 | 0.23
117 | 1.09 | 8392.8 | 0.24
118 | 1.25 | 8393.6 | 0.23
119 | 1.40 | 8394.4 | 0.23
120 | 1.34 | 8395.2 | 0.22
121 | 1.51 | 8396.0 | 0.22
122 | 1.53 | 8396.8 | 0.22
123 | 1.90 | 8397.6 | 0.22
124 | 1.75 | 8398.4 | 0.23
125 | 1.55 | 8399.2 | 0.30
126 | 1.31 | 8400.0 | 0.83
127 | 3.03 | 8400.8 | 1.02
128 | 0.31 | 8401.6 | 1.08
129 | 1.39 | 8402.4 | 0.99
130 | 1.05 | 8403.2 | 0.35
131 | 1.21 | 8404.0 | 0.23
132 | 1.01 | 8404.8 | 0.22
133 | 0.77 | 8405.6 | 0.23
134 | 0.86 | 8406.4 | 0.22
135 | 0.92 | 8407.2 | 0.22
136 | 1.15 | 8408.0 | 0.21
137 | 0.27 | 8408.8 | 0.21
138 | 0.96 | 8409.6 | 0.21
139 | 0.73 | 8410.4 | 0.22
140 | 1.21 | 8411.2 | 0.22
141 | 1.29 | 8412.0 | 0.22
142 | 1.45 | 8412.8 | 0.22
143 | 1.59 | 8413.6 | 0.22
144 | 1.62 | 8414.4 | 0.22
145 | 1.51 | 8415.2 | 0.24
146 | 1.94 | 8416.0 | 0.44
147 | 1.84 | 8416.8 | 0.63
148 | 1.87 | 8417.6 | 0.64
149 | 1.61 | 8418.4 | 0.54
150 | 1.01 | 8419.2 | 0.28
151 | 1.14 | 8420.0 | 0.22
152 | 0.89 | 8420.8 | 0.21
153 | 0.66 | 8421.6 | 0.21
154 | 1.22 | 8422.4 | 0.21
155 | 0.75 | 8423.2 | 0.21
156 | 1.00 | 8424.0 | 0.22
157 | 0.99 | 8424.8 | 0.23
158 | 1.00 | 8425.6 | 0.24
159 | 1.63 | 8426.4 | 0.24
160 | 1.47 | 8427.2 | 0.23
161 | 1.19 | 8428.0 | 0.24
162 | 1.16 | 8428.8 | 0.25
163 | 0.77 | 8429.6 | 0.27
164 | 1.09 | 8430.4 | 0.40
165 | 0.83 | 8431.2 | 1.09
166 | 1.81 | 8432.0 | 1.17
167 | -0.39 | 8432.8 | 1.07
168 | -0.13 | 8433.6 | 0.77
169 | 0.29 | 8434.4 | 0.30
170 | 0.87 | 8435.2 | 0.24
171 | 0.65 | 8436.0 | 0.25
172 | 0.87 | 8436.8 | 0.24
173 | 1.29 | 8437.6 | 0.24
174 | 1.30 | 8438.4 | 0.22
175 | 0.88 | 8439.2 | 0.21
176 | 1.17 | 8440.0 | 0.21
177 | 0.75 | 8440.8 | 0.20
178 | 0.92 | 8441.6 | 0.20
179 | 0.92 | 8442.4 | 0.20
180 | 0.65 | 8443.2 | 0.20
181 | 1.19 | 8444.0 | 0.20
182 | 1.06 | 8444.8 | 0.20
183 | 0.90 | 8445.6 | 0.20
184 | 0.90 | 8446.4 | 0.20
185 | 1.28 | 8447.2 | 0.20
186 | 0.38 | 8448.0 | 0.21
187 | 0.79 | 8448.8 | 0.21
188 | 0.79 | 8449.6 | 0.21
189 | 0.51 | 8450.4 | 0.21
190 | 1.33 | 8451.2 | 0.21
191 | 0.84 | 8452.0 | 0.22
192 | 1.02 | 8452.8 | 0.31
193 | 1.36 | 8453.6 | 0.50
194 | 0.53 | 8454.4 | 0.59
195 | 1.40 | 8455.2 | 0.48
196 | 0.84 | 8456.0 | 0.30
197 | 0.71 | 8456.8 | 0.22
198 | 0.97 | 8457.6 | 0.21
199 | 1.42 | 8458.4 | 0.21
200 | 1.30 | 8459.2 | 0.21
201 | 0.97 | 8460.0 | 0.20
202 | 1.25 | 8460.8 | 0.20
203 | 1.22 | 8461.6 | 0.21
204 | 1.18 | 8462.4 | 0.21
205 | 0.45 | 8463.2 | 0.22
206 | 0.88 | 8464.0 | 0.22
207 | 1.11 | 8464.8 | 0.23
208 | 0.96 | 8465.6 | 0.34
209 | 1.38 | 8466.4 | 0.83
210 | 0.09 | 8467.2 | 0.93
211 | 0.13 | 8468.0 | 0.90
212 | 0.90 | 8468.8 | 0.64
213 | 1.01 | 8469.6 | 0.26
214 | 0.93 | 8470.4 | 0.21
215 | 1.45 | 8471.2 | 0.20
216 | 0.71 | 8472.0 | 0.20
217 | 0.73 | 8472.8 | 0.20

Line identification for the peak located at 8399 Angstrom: [S II] 6716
